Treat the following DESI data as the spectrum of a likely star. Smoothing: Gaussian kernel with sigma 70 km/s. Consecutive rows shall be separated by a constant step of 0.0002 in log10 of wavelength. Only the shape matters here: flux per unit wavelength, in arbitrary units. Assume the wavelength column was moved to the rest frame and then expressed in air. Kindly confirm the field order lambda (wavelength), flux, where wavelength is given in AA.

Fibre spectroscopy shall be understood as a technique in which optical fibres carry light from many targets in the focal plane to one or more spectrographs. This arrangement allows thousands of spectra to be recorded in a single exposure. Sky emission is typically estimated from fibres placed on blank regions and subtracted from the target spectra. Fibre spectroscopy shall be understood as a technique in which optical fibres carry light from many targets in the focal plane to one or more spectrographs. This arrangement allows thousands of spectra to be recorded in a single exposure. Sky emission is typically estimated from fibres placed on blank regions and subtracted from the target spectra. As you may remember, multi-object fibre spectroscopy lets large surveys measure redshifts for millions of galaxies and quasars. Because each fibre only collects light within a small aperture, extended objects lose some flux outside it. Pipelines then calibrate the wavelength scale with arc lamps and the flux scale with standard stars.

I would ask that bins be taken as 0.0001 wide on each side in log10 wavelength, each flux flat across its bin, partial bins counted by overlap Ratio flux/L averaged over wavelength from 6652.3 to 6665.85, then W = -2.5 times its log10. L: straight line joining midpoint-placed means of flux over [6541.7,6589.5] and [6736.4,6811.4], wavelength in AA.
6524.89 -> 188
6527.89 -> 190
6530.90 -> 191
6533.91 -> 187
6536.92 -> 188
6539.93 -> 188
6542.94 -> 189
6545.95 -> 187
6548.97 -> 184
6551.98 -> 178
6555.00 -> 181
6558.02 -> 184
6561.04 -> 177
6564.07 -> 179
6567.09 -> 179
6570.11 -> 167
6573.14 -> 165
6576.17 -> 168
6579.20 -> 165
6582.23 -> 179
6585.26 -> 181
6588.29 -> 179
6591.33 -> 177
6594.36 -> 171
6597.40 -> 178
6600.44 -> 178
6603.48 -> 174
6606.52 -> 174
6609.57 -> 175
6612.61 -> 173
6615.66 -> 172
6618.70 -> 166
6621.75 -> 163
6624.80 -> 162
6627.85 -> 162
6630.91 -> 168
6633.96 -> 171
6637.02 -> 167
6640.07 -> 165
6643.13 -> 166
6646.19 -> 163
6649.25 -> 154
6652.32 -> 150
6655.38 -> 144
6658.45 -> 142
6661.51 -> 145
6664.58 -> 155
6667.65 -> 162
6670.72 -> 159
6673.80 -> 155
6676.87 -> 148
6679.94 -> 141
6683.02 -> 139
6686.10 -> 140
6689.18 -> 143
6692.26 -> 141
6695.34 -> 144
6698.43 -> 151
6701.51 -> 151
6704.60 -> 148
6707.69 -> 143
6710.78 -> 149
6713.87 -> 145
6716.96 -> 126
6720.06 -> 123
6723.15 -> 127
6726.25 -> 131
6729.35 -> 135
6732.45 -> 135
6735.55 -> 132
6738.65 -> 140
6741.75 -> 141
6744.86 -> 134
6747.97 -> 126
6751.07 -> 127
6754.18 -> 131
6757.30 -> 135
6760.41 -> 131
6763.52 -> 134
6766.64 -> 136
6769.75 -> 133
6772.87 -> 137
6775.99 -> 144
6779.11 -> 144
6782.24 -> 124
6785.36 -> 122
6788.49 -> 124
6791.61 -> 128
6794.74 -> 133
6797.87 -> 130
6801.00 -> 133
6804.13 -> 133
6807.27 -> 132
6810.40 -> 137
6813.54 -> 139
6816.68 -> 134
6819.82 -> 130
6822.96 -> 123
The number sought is 0.08 mag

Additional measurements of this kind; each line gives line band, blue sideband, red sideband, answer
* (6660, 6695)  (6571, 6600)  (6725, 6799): 0.03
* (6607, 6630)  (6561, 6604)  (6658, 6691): -0.02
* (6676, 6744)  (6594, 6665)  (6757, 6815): 0.06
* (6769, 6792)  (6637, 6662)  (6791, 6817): 0.04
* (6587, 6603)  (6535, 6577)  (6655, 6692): -0.05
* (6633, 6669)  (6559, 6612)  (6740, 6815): 0.02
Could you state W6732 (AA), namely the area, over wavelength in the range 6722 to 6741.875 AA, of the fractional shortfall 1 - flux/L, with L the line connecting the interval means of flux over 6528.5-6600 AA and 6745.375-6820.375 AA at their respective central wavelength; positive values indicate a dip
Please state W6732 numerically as 1.3 AA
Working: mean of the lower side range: 179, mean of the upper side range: 132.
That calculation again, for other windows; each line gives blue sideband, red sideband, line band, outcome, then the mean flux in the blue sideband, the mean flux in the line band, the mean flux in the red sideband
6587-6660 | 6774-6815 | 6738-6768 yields 1.59 AA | 166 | 133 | 133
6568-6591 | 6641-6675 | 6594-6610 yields -0.77 AA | 172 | 175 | 154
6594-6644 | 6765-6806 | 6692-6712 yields 0.53 AA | 170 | 147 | 132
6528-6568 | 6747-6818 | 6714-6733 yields 1.98 AA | 184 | 130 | 133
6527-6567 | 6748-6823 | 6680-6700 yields 1.35 AA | 185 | 143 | 132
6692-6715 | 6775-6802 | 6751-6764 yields 0.46 AA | 147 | 132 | 131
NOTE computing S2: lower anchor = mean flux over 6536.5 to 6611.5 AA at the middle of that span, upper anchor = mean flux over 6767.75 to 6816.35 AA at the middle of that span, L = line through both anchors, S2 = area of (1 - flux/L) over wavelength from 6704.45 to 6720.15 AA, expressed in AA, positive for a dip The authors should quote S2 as 1.0 AA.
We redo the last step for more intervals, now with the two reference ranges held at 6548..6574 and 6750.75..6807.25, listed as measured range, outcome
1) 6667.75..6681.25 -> 0.2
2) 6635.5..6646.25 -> -0.3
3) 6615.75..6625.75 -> 0.0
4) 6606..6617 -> -0.4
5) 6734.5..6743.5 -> 0.2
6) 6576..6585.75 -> 0.0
